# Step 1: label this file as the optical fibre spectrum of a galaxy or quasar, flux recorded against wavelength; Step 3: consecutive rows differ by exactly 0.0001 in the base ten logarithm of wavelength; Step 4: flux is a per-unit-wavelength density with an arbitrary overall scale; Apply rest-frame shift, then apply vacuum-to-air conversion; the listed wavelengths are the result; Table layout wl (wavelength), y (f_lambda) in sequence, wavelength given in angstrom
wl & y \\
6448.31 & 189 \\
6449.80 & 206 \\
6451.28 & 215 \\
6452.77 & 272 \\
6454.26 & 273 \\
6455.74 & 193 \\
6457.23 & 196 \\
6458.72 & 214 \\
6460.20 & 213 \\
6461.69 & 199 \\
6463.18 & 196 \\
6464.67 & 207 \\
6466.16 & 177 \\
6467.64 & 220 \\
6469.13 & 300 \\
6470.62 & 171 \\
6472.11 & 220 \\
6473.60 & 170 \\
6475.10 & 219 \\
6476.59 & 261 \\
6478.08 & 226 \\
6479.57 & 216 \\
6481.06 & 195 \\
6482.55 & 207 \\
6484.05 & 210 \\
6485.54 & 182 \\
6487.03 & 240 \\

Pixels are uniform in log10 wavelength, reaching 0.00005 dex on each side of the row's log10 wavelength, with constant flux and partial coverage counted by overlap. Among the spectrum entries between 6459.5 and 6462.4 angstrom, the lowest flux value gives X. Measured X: 199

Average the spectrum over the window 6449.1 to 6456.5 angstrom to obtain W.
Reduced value 232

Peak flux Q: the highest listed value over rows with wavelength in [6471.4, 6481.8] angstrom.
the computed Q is 261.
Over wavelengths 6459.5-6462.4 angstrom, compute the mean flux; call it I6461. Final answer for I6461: 206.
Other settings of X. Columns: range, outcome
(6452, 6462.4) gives 193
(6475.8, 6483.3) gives 195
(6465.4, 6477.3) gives 170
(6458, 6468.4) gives 177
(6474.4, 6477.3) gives 219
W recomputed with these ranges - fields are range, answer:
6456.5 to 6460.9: 208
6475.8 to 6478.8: 243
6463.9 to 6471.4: 215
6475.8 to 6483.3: 221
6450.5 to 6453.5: 243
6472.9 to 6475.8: 194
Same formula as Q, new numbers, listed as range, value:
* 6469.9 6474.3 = 220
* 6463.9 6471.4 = 300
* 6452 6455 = 273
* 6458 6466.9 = 214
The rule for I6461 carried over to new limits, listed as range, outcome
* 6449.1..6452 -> 211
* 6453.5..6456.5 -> 233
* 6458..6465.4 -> 206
